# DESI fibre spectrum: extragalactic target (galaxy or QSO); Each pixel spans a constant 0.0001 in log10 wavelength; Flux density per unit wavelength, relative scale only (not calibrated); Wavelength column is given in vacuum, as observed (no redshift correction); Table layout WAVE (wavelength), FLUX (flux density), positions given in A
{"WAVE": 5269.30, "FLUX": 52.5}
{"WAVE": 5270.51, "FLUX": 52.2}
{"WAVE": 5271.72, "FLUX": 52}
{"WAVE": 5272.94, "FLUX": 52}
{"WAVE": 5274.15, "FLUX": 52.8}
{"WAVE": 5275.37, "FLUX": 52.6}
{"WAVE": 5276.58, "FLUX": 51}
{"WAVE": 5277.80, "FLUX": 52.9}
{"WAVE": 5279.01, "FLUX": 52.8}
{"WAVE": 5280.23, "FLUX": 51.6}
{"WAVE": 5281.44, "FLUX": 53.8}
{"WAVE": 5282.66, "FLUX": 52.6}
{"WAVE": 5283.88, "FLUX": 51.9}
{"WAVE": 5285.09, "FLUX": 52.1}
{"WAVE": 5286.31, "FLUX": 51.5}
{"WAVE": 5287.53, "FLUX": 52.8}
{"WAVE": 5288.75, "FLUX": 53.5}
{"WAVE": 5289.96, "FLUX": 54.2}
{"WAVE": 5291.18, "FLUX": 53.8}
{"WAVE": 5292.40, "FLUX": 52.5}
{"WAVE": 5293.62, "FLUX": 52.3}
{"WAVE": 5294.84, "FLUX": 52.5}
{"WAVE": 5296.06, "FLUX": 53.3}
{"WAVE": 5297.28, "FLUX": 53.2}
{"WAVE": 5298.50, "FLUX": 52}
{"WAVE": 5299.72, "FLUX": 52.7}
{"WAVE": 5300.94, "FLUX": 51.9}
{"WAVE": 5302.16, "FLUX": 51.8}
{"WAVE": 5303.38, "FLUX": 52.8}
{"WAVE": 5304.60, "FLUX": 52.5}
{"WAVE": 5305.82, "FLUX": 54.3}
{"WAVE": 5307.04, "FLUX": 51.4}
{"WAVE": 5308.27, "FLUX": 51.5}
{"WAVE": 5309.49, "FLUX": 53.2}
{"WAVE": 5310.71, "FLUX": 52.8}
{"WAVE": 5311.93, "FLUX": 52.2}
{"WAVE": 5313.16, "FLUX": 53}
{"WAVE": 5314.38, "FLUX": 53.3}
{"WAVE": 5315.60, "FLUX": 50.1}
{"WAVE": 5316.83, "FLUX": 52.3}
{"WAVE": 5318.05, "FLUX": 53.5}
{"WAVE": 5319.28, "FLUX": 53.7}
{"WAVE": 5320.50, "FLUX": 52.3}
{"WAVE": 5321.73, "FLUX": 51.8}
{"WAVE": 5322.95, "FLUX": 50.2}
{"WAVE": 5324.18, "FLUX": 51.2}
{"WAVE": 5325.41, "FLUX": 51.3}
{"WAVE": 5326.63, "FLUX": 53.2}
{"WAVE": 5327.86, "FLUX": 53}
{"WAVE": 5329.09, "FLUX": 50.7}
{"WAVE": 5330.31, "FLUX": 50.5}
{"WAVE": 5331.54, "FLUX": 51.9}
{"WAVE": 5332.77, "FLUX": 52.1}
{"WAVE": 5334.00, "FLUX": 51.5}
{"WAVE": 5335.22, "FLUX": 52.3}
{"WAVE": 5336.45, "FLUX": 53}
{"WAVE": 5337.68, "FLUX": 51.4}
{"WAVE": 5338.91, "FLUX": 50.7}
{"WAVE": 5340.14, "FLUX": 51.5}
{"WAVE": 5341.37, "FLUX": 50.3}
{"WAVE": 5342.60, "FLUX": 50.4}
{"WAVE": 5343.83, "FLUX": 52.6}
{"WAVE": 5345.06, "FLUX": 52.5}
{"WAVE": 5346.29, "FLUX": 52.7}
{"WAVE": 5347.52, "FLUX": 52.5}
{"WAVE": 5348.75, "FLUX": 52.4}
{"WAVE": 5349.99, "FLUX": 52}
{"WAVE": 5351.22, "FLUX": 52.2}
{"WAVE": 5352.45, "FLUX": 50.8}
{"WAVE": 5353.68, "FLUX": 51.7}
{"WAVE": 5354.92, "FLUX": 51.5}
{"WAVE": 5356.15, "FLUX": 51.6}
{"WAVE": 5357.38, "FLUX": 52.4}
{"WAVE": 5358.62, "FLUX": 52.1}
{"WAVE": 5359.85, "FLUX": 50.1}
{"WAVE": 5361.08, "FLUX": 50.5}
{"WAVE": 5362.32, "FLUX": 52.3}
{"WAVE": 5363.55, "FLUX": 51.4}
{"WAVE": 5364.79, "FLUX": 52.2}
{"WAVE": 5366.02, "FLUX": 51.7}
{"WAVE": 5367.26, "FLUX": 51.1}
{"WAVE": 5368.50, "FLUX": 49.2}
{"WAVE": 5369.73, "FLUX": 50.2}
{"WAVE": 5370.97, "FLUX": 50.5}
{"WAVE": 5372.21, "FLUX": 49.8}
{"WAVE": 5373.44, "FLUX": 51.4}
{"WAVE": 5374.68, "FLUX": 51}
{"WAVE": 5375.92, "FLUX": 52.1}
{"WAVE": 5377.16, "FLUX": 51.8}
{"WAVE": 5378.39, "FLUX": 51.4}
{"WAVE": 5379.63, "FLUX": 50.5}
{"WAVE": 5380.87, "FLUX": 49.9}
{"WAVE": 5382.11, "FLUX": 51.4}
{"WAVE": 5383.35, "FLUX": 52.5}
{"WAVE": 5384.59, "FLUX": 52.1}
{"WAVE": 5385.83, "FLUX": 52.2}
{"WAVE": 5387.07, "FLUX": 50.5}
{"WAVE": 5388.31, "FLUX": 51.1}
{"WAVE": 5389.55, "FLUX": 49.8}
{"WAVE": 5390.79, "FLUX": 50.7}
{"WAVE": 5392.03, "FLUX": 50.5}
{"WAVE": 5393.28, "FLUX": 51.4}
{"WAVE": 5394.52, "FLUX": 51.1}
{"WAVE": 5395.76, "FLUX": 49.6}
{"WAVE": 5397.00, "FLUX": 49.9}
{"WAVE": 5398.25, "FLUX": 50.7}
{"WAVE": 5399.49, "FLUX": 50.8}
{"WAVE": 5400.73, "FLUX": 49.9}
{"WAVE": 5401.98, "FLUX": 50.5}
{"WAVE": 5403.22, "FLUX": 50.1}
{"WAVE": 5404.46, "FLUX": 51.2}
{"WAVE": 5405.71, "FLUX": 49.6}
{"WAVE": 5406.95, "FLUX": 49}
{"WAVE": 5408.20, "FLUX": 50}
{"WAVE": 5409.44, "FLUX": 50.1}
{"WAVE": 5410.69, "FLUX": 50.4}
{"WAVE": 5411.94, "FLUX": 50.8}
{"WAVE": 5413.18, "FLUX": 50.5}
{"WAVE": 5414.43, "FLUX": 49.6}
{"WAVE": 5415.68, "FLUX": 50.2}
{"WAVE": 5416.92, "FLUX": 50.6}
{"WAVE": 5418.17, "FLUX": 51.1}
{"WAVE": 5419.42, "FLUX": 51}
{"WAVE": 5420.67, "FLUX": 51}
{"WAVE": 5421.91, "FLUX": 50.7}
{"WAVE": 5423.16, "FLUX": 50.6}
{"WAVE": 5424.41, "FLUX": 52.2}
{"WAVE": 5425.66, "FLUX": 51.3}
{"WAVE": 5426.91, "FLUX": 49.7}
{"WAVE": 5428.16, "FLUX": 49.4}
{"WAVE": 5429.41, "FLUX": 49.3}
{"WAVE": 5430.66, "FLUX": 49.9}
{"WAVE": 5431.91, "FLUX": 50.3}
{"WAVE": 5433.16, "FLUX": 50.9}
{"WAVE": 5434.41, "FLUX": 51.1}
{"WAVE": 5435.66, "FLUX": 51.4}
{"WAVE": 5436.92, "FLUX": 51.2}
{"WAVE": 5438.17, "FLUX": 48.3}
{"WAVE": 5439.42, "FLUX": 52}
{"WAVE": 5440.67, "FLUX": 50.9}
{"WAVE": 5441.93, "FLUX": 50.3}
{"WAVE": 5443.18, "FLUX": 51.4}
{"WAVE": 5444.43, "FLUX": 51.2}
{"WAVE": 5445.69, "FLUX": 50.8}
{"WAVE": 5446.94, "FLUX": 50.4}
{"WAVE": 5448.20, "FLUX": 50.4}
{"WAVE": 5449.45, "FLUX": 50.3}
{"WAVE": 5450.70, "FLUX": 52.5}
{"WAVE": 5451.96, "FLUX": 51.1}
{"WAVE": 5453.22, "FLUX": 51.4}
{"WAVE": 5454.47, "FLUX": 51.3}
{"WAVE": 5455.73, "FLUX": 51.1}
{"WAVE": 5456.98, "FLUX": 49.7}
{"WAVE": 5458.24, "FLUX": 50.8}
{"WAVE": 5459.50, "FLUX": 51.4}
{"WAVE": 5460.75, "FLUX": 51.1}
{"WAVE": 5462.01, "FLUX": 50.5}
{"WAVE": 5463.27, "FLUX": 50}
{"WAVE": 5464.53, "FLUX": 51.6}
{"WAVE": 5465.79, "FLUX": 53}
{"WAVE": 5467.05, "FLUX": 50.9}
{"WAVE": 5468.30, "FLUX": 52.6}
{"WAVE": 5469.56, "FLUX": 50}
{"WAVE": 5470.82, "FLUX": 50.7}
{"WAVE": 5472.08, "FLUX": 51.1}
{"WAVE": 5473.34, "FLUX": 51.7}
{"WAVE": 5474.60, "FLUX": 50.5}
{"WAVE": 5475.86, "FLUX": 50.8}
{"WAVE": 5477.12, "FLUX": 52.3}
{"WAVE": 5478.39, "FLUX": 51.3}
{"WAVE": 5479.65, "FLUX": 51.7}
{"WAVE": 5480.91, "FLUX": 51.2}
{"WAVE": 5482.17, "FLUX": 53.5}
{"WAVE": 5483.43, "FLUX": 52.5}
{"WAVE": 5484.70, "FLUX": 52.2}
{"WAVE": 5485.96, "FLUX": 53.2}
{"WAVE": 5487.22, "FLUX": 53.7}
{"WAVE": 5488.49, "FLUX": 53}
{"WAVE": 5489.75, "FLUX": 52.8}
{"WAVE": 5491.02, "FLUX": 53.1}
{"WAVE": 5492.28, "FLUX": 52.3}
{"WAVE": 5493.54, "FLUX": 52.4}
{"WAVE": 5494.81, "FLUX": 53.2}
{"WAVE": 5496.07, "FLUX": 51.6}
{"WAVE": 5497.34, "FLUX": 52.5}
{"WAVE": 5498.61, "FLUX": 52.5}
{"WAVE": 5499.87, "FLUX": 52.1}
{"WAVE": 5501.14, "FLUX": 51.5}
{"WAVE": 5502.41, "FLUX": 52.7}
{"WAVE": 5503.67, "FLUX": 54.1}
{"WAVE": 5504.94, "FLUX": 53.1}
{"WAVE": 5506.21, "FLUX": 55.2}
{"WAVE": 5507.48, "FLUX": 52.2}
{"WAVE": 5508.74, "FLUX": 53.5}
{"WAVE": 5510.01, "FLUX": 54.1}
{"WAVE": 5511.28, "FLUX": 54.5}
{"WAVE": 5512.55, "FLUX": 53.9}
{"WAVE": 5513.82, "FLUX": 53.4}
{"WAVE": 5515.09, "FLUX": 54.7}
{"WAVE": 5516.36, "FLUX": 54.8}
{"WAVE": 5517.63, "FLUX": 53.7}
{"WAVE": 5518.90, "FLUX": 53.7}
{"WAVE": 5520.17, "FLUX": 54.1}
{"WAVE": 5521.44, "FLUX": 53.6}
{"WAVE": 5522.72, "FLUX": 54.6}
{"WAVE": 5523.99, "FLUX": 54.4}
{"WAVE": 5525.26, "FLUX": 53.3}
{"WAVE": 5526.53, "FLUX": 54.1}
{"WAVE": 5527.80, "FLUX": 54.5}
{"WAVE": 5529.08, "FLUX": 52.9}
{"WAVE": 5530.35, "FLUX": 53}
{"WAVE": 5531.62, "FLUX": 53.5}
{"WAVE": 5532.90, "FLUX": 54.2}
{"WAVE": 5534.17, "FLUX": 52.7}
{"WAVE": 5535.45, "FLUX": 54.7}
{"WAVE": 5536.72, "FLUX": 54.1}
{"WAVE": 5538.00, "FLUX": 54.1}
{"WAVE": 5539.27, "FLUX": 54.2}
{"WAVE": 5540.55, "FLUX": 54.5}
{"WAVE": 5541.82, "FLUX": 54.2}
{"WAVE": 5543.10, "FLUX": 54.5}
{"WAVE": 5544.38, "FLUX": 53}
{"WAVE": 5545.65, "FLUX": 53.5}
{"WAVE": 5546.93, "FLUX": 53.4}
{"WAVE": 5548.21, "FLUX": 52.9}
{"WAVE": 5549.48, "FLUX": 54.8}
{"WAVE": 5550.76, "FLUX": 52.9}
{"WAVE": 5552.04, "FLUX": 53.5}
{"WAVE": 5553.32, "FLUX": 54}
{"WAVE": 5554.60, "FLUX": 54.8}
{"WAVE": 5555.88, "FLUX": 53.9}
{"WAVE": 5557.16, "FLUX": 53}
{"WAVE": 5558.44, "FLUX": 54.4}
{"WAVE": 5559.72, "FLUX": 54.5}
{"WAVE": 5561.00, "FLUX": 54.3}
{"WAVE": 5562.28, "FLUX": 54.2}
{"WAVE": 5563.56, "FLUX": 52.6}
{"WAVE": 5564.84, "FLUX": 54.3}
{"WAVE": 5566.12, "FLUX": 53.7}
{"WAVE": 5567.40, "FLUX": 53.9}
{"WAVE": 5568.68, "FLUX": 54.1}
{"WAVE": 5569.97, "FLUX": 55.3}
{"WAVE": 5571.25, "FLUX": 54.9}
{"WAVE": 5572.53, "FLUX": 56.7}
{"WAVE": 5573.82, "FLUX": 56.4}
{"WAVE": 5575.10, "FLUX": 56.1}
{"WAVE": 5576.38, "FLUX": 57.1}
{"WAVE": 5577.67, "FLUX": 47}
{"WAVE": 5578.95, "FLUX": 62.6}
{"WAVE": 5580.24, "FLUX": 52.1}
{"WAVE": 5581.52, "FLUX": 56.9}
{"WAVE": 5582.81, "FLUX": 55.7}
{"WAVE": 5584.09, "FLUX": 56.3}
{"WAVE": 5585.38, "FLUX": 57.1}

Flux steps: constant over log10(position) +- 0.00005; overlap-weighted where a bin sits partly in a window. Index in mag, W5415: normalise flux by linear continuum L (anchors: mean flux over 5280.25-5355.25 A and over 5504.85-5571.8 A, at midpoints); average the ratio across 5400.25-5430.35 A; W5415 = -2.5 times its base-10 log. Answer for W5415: 0.05 mag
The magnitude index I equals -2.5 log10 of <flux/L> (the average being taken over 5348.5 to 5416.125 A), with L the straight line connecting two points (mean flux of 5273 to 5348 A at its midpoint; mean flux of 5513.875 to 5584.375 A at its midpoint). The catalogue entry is 0.041 mag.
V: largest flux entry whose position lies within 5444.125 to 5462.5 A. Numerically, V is 52.5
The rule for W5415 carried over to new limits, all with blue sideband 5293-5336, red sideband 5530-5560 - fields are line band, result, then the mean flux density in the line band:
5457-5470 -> 0.04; 51.1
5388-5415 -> 0.05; 50.3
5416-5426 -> 0.04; 51.1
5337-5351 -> 0.01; 51.7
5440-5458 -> 0.05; 50.9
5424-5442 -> 0.05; 50.5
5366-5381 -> 0.04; 50.8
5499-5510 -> 0.01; 53.1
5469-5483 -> 0.04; 51.4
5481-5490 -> 0.01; 52.9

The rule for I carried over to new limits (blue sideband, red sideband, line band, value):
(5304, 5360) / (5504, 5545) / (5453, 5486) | 0.04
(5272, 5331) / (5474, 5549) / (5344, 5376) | 0.02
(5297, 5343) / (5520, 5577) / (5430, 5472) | 0.05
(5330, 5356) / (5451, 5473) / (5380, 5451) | 0.02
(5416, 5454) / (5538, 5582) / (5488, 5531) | -0.01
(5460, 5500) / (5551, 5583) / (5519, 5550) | -0.01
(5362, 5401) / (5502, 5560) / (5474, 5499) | 0.01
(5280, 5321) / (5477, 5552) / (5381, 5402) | 0.04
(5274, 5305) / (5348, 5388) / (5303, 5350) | 0.00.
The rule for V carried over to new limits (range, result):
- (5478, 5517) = 55.2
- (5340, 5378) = 52.7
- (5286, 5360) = 54.3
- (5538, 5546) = 54.5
